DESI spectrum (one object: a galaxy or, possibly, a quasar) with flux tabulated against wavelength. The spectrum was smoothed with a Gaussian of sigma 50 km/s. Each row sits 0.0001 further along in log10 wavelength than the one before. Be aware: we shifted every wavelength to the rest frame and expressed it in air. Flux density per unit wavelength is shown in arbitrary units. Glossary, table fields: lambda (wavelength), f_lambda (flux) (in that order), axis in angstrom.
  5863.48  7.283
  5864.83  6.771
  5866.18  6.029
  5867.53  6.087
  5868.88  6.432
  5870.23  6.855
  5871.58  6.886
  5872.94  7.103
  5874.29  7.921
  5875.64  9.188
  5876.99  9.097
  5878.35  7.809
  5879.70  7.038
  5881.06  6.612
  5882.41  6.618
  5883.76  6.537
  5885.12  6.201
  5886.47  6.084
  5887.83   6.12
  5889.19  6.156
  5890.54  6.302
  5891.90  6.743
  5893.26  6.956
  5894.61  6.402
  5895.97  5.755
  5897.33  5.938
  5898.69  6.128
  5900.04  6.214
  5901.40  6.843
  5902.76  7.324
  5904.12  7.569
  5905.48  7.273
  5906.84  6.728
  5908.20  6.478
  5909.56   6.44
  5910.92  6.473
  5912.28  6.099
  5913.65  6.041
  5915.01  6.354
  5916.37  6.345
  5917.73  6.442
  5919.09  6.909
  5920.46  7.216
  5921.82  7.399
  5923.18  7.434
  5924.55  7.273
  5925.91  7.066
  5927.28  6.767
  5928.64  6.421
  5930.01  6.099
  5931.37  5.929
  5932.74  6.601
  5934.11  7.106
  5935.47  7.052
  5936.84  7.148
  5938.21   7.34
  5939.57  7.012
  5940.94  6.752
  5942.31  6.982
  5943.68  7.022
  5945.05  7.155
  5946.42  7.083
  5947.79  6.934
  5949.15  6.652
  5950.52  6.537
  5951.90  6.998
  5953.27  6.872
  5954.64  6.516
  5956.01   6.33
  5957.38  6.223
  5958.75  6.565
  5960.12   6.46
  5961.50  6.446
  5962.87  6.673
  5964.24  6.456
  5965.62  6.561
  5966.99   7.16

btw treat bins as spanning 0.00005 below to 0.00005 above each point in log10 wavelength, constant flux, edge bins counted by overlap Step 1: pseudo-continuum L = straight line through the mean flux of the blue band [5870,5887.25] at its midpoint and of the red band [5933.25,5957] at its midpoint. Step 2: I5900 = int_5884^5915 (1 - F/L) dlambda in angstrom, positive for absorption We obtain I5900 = 2.9 angstrom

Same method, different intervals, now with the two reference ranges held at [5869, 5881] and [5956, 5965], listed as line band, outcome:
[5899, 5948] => 1.0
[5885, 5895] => 1.4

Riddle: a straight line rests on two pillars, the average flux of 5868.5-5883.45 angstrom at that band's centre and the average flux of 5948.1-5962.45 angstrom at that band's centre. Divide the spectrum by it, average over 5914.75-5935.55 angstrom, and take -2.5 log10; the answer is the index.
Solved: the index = 0.02 mag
